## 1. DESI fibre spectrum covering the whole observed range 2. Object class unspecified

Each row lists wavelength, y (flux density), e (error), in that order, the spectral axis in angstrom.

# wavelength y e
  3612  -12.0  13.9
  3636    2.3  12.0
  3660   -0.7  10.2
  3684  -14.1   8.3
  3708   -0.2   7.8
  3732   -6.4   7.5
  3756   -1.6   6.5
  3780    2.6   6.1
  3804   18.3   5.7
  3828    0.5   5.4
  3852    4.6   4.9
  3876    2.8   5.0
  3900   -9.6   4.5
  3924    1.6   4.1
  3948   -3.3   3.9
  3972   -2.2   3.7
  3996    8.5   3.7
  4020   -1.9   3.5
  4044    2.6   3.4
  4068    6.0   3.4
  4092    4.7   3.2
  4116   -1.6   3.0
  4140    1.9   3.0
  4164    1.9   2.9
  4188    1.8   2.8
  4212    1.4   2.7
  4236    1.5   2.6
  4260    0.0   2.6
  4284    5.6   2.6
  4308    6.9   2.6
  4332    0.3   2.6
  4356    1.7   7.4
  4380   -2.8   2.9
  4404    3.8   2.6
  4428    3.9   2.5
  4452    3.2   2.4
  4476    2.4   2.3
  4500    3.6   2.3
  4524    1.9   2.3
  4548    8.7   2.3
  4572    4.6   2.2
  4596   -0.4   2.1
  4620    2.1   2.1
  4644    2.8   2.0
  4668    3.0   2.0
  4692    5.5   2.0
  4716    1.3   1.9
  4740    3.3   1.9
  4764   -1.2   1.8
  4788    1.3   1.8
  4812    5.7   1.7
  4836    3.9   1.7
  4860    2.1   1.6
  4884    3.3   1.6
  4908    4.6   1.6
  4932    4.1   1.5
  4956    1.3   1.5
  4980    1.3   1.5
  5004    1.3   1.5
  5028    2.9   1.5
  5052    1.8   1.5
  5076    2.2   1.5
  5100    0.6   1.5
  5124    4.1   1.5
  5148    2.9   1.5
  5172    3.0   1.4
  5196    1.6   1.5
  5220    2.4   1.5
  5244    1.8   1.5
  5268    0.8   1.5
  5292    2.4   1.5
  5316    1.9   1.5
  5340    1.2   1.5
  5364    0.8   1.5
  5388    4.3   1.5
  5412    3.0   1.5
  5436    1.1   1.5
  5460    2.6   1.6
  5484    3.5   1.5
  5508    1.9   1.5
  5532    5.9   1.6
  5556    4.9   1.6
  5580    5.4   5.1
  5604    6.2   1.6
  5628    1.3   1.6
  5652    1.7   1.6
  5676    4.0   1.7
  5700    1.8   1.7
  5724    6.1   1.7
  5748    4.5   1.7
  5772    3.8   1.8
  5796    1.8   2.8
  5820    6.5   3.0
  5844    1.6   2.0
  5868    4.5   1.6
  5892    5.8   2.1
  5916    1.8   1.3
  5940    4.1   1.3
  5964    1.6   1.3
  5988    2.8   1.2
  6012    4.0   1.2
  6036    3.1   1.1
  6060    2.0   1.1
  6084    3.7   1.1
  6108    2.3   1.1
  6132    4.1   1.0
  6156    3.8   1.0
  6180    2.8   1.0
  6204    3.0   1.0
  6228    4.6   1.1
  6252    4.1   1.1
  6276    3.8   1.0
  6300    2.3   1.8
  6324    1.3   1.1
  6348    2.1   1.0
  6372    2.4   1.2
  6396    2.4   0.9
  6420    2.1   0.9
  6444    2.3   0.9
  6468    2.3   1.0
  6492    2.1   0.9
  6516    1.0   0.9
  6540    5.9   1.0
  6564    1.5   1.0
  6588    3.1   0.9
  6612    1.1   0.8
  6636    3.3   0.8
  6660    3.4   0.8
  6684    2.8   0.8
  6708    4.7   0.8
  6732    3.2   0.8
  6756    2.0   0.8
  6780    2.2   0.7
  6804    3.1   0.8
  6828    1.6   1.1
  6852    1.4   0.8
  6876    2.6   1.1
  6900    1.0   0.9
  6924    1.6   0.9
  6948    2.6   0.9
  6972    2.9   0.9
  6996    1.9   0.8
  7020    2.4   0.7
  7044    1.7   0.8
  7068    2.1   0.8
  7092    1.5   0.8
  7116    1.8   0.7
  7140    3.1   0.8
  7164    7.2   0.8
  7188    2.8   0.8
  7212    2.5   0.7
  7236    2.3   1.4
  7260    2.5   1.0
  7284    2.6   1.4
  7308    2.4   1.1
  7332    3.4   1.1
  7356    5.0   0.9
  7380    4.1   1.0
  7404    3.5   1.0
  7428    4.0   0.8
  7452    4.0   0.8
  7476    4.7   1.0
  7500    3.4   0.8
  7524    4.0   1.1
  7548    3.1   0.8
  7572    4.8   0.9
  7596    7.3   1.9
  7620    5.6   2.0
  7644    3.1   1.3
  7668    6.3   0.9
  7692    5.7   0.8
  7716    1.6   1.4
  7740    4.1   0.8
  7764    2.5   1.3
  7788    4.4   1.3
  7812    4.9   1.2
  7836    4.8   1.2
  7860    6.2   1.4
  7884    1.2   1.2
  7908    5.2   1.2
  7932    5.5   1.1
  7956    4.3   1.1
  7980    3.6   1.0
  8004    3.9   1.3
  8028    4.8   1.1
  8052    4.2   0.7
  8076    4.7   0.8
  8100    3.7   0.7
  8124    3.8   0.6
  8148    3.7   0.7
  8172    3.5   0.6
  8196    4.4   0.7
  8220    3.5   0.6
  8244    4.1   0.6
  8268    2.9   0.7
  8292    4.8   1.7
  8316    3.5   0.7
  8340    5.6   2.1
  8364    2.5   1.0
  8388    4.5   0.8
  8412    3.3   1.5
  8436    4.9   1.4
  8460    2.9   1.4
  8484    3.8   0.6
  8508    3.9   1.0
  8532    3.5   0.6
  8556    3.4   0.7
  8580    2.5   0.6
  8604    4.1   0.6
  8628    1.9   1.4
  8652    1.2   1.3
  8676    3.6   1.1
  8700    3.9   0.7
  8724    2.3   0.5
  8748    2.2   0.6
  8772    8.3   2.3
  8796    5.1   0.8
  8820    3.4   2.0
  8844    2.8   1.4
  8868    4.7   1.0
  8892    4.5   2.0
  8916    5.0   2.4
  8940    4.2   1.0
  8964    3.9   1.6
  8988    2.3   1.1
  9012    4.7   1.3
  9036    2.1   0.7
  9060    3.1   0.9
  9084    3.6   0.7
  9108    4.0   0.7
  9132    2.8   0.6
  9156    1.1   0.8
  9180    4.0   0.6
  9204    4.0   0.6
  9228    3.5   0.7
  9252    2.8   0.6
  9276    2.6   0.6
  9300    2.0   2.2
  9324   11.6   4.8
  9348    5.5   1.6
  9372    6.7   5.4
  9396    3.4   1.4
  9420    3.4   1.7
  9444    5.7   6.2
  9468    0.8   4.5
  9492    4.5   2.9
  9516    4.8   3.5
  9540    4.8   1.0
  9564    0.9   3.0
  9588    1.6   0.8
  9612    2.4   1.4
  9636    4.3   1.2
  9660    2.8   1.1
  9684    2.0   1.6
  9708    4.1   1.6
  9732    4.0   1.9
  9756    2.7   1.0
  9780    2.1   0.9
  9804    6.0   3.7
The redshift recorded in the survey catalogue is 0.922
